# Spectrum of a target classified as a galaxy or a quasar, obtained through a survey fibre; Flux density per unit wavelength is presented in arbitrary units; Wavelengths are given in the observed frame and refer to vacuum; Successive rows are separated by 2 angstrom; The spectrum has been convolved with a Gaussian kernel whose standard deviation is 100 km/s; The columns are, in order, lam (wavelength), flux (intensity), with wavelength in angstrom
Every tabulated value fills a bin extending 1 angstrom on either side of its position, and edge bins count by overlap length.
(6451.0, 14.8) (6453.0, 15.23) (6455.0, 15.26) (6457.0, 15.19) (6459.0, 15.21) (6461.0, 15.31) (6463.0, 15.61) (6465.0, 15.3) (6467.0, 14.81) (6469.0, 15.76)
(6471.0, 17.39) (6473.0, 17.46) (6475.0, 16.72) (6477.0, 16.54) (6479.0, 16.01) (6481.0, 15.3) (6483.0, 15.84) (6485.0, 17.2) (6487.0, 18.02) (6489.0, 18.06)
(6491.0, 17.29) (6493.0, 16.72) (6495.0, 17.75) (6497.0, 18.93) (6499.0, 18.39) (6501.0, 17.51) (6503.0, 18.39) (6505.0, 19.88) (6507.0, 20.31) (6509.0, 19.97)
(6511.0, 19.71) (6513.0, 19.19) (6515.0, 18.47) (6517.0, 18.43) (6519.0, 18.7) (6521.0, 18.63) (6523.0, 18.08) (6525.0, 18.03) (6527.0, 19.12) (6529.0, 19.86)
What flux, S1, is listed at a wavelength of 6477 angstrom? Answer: 16.54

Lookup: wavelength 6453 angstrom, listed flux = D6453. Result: 15.23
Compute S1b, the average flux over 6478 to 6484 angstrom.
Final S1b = 15.7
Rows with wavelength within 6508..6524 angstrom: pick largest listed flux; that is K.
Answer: 19.97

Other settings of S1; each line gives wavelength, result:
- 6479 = 16.01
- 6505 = 19.88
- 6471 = 17.39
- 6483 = 15.84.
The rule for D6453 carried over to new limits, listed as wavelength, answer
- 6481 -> 15.3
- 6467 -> 14.81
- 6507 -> 20.31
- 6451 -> 14.8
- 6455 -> 15.26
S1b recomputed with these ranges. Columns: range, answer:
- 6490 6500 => 17.8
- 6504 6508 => 20.1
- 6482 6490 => 17.3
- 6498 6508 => 18.9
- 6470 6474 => 17.4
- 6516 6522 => 18.6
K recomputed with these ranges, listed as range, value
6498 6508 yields 20.31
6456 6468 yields 15.61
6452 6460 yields 15.26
